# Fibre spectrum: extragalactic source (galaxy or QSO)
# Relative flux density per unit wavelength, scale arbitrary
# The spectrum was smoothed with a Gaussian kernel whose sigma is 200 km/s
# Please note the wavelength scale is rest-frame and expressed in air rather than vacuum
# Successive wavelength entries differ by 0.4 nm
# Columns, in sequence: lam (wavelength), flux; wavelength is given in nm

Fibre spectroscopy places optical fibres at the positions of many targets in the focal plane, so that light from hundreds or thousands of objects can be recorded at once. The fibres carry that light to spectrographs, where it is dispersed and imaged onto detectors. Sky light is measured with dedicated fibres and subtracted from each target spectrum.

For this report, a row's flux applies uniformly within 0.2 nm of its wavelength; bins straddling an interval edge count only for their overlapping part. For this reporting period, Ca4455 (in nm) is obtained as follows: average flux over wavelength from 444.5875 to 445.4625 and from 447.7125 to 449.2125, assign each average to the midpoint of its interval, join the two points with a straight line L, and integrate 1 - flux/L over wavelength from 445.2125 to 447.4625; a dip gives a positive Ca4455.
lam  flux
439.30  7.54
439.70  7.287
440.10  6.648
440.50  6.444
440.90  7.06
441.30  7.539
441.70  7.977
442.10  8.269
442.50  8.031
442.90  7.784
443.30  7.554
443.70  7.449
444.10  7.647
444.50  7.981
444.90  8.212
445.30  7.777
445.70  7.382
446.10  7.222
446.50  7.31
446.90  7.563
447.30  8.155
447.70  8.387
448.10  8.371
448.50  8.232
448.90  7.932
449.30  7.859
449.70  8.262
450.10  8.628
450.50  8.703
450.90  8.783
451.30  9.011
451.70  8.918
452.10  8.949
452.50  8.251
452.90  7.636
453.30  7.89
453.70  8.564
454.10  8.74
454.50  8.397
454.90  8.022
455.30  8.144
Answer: 0.15 nm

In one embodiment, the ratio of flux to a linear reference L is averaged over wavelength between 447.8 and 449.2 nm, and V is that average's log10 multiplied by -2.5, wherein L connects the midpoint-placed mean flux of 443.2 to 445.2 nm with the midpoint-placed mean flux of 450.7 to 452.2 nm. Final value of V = 0.04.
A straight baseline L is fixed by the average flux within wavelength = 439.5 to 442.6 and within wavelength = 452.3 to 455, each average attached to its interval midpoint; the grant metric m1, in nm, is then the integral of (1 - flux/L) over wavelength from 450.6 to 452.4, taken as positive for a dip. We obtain -0.18 nm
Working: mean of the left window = 7.39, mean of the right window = 8.22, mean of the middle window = 8.87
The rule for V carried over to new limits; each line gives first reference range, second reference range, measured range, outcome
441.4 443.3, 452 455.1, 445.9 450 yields 0.02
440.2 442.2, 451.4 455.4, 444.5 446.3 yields 0.00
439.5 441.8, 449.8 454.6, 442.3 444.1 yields -0.04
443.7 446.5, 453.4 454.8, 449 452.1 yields -0.06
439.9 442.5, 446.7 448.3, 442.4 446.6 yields 0.01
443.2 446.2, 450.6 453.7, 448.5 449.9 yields 0.02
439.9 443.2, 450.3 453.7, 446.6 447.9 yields 0.01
